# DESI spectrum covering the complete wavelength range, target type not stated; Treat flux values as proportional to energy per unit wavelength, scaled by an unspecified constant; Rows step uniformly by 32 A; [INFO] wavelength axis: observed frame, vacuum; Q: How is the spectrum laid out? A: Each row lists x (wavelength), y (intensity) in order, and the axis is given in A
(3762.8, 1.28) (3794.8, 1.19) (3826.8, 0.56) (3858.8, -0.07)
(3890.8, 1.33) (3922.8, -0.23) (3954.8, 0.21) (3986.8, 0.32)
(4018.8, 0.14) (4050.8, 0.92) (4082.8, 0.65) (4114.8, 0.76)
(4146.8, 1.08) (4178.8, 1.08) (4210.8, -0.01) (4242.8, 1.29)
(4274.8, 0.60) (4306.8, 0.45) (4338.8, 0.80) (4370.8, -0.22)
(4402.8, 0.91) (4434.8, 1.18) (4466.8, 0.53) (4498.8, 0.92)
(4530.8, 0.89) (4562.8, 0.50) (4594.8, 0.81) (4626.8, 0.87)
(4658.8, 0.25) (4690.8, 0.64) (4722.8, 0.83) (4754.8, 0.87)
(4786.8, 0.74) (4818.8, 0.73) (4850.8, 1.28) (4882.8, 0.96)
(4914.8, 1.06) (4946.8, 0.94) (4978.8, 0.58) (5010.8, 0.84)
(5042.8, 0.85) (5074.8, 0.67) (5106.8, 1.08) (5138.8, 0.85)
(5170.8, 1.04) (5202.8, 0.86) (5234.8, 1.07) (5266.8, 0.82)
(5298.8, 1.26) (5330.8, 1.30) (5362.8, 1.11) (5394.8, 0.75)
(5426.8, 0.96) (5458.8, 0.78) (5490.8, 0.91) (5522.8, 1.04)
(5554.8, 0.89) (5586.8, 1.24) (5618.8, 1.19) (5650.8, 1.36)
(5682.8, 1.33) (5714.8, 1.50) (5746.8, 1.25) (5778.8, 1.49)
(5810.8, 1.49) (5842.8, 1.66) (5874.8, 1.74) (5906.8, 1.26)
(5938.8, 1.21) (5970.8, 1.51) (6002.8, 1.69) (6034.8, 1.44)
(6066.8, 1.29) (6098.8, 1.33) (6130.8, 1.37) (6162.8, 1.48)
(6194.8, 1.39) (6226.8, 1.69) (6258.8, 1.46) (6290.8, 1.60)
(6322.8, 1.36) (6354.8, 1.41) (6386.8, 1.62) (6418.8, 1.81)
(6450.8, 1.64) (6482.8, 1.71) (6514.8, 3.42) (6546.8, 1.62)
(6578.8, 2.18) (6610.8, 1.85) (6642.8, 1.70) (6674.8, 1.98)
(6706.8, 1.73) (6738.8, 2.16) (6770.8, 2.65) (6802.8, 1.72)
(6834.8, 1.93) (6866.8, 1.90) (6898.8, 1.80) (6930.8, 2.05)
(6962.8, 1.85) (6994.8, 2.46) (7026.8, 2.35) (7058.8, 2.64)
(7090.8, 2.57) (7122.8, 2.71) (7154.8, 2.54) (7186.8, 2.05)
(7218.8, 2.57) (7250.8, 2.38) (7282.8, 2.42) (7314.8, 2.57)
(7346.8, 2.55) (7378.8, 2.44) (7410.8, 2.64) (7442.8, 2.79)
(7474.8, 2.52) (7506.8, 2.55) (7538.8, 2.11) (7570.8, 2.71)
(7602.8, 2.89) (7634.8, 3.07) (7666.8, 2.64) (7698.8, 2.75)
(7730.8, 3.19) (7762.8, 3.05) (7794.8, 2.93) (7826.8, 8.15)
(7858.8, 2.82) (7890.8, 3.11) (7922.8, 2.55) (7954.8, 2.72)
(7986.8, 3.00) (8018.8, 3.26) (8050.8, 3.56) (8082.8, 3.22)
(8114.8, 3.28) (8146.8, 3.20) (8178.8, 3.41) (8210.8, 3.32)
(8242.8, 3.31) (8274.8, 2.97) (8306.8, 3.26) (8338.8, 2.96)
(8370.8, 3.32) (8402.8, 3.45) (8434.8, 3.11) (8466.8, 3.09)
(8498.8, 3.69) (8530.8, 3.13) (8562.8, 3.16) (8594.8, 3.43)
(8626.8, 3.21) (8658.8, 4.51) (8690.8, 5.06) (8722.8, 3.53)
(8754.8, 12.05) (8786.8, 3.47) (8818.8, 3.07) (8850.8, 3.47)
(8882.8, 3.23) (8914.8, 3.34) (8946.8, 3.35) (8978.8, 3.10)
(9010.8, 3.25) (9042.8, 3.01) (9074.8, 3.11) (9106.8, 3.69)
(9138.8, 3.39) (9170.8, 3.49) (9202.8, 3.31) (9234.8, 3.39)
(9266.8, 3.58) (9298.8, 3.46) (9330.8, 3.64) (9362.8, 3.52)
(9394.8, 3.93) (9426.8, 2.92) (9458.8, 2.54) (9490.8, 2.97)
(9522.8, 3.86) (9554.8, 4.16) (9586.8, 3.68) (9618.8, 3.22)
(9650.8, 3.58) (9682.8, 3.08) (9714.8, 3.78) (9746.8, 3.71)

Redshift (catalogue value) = 0.75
